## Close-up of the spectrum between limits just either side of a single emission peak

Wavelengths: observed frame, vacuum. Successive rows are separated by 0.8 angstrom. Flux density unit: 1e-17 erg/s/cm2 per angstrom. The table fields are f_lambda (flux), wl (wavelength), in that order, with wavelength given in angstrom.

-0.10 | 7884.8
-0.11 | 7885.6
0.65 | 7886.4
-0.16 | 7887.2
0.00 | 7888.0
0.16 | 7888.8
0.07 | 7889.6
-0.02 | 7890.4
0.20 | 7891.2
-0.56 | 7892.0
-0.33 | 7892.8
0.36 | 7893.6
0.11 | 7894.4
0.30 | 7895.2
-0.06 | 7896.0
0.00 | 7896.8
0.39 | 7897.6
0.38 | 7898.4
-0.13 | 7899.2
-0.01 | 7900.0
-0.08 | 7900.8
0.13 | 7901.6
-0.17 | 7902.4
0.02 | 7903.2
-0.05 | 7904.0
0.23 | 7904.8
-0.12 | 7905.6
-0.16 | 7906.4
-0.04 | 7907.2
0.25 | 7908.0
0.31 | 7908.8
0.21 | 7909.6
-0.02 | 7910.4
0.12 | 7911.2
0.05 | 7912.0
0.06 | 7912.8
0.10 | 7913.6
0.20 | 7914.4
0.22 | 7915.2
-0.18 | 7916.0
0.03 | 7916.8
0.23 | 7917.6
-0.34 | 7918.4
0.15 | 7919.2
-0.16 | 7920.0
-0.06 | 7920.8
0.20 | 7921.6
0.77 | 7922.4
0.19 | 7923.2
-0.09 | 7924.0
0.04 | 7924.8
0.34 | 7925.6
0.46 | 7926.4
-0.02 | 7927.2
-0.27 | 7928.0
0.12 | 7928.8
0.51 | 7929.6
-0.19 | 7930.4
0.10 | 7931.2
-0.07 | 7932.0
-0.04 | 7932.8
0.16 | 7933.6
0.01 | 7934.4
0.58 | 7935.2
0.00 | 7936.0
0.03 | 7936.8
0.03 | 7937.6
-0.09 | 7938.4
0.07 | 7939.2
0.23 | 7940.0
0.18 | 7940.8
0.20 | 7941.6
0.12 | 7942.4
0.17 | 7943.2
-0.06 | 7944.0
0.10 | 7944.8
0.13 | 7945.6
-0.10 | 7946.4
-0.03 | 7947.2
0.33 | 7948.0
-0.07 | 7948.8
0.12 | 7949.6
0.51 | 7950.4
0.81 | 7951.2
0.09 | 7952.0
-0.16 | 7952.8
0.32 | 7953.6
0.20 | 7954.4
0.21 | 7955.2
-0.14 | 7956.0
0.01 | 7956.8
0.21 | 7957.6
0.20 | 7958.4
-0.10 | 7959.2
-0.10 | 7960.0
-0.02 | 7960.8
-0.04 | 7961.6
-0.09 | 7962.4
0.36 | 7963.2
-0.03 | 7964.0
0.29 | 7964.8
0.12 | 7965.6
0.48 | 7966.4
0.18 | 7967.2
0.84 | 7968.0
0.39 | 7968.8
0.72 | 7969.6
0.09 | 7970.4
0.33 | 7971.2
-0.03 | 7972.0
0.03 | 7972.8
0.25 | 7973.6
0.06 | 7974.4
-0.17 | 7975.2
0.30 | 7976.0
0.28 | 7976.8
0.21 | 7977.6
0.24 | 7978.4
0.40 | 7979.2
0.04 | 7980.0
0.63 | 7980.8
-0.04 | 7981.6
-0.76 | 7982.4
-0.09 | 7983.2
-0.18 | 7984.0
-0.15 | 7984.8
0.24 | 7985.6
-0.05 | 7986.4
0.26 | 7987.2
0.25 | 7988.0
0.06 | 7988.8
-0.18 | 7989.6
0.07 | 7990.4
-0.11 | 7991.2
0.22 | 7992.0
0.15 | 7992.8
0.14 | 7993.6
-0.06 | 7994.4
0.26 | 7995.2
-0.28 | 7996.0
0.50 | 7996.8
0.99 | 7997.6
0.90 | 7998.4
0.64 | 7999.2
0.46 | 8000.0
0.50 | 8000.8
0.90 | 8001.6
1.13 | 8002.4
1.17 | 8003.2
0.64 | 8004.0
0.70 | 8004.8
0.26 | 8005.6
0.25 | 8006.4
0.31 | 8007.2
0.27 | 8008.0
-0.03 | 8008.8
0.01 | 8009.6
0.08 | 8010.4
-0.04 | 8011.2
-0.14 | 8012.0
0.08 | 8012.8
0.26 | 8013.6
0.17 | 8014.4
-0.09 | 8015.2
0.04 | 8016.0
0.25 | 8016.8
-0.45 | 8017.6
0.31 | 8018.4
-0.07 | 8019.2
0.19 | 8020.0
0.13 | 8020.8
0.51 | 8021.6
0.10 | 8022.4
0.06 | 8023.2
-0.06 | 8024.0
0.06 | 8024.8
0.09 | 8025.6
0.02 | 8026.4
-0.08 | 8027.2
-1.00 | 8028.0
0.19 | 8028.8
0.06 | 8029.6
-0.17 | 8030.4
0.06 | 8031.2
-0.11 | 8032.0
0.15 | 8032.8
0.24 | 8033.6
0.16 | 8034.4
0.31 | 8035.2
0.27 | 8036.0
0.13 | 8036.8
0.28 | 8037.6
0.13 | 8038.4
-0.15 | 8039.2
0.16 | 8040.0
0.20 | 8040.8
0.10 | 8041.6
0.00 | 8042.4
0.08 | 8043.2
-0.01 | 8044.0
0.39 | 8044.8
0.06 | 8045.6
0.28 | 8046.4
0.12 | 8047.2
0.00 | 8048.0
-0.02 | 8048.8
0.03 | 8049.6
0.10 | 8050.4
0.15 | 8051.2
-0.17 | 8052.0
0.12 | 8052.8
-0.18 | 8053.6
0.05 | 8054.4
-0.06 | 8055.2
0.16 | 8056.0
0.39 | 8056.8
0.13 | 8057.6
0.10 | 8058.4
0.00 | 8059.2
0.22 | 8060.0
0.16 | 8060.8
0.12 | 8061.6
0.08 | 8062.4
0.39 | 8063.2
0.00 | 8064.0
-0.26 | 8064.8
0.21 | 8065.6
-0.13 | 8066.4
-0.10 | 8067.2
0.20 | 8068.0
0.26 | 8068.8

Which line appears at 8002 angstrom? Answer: [O II]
